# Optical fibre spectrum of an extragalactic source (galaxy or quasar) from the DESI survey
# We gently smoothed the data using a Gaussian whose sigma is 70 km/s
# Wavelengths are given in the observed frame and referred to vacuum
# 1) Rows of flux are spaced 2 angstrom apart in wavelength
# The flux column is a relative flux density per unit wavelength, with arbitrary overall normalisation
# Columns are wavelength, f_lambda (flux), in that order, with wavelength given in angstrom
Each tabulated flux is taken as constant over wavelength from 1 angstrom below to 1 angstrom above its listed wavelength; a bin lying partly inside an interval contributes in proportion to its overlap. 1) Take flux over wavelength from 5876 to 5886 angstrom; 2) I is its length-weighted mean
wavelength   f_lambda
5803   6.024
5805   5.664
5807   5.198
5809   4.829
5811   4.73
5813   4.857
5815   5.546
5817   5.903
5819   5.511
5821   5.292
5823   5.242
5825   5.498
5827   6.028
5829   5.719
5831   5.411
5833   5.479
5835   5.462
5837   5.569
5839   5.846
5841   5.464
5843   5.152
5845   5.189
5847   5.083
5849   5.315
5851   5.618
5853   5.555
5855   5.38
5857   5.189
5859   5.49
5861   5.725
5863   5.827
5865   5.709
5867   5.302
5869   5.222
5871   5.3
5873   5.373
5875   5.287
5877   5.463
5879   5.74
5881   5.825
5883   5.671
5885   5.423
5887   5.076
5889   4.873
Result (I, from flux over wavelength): 5.62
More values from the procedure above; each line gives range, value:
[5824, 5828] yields 5.76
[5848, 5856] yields 5.47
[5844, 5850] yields 5.2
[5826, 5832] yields 5.72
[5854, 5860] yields 5.35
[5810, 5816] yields 5.04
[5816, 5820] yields 5.71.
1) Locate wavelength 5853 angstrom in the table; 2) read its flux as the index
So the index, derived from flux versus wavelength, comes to 5.555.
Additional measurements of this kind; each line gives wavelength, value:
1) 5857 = 5.189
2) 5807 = 5.198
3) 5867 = 5.302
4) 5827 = 6.028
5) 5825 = 5.498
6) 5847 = 5.083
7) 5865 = 5.709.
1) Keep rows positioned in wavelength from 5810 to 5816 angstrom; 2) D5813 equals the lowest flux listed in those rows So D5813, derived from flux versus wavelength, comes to 4.73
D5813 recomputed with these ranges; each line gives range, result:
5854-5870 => 5.189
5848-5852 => 5.315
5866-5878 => 5.222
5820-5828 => 5.242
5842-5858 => 5.083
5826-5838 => 5.411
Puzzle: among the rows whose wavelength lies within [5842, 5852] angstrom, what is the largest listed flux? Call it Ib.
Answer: 5.618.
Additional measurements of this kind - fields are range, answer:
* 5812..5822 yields 5.903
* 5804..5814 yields 5.664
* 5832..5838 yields 5.569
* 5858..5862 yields 5.725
